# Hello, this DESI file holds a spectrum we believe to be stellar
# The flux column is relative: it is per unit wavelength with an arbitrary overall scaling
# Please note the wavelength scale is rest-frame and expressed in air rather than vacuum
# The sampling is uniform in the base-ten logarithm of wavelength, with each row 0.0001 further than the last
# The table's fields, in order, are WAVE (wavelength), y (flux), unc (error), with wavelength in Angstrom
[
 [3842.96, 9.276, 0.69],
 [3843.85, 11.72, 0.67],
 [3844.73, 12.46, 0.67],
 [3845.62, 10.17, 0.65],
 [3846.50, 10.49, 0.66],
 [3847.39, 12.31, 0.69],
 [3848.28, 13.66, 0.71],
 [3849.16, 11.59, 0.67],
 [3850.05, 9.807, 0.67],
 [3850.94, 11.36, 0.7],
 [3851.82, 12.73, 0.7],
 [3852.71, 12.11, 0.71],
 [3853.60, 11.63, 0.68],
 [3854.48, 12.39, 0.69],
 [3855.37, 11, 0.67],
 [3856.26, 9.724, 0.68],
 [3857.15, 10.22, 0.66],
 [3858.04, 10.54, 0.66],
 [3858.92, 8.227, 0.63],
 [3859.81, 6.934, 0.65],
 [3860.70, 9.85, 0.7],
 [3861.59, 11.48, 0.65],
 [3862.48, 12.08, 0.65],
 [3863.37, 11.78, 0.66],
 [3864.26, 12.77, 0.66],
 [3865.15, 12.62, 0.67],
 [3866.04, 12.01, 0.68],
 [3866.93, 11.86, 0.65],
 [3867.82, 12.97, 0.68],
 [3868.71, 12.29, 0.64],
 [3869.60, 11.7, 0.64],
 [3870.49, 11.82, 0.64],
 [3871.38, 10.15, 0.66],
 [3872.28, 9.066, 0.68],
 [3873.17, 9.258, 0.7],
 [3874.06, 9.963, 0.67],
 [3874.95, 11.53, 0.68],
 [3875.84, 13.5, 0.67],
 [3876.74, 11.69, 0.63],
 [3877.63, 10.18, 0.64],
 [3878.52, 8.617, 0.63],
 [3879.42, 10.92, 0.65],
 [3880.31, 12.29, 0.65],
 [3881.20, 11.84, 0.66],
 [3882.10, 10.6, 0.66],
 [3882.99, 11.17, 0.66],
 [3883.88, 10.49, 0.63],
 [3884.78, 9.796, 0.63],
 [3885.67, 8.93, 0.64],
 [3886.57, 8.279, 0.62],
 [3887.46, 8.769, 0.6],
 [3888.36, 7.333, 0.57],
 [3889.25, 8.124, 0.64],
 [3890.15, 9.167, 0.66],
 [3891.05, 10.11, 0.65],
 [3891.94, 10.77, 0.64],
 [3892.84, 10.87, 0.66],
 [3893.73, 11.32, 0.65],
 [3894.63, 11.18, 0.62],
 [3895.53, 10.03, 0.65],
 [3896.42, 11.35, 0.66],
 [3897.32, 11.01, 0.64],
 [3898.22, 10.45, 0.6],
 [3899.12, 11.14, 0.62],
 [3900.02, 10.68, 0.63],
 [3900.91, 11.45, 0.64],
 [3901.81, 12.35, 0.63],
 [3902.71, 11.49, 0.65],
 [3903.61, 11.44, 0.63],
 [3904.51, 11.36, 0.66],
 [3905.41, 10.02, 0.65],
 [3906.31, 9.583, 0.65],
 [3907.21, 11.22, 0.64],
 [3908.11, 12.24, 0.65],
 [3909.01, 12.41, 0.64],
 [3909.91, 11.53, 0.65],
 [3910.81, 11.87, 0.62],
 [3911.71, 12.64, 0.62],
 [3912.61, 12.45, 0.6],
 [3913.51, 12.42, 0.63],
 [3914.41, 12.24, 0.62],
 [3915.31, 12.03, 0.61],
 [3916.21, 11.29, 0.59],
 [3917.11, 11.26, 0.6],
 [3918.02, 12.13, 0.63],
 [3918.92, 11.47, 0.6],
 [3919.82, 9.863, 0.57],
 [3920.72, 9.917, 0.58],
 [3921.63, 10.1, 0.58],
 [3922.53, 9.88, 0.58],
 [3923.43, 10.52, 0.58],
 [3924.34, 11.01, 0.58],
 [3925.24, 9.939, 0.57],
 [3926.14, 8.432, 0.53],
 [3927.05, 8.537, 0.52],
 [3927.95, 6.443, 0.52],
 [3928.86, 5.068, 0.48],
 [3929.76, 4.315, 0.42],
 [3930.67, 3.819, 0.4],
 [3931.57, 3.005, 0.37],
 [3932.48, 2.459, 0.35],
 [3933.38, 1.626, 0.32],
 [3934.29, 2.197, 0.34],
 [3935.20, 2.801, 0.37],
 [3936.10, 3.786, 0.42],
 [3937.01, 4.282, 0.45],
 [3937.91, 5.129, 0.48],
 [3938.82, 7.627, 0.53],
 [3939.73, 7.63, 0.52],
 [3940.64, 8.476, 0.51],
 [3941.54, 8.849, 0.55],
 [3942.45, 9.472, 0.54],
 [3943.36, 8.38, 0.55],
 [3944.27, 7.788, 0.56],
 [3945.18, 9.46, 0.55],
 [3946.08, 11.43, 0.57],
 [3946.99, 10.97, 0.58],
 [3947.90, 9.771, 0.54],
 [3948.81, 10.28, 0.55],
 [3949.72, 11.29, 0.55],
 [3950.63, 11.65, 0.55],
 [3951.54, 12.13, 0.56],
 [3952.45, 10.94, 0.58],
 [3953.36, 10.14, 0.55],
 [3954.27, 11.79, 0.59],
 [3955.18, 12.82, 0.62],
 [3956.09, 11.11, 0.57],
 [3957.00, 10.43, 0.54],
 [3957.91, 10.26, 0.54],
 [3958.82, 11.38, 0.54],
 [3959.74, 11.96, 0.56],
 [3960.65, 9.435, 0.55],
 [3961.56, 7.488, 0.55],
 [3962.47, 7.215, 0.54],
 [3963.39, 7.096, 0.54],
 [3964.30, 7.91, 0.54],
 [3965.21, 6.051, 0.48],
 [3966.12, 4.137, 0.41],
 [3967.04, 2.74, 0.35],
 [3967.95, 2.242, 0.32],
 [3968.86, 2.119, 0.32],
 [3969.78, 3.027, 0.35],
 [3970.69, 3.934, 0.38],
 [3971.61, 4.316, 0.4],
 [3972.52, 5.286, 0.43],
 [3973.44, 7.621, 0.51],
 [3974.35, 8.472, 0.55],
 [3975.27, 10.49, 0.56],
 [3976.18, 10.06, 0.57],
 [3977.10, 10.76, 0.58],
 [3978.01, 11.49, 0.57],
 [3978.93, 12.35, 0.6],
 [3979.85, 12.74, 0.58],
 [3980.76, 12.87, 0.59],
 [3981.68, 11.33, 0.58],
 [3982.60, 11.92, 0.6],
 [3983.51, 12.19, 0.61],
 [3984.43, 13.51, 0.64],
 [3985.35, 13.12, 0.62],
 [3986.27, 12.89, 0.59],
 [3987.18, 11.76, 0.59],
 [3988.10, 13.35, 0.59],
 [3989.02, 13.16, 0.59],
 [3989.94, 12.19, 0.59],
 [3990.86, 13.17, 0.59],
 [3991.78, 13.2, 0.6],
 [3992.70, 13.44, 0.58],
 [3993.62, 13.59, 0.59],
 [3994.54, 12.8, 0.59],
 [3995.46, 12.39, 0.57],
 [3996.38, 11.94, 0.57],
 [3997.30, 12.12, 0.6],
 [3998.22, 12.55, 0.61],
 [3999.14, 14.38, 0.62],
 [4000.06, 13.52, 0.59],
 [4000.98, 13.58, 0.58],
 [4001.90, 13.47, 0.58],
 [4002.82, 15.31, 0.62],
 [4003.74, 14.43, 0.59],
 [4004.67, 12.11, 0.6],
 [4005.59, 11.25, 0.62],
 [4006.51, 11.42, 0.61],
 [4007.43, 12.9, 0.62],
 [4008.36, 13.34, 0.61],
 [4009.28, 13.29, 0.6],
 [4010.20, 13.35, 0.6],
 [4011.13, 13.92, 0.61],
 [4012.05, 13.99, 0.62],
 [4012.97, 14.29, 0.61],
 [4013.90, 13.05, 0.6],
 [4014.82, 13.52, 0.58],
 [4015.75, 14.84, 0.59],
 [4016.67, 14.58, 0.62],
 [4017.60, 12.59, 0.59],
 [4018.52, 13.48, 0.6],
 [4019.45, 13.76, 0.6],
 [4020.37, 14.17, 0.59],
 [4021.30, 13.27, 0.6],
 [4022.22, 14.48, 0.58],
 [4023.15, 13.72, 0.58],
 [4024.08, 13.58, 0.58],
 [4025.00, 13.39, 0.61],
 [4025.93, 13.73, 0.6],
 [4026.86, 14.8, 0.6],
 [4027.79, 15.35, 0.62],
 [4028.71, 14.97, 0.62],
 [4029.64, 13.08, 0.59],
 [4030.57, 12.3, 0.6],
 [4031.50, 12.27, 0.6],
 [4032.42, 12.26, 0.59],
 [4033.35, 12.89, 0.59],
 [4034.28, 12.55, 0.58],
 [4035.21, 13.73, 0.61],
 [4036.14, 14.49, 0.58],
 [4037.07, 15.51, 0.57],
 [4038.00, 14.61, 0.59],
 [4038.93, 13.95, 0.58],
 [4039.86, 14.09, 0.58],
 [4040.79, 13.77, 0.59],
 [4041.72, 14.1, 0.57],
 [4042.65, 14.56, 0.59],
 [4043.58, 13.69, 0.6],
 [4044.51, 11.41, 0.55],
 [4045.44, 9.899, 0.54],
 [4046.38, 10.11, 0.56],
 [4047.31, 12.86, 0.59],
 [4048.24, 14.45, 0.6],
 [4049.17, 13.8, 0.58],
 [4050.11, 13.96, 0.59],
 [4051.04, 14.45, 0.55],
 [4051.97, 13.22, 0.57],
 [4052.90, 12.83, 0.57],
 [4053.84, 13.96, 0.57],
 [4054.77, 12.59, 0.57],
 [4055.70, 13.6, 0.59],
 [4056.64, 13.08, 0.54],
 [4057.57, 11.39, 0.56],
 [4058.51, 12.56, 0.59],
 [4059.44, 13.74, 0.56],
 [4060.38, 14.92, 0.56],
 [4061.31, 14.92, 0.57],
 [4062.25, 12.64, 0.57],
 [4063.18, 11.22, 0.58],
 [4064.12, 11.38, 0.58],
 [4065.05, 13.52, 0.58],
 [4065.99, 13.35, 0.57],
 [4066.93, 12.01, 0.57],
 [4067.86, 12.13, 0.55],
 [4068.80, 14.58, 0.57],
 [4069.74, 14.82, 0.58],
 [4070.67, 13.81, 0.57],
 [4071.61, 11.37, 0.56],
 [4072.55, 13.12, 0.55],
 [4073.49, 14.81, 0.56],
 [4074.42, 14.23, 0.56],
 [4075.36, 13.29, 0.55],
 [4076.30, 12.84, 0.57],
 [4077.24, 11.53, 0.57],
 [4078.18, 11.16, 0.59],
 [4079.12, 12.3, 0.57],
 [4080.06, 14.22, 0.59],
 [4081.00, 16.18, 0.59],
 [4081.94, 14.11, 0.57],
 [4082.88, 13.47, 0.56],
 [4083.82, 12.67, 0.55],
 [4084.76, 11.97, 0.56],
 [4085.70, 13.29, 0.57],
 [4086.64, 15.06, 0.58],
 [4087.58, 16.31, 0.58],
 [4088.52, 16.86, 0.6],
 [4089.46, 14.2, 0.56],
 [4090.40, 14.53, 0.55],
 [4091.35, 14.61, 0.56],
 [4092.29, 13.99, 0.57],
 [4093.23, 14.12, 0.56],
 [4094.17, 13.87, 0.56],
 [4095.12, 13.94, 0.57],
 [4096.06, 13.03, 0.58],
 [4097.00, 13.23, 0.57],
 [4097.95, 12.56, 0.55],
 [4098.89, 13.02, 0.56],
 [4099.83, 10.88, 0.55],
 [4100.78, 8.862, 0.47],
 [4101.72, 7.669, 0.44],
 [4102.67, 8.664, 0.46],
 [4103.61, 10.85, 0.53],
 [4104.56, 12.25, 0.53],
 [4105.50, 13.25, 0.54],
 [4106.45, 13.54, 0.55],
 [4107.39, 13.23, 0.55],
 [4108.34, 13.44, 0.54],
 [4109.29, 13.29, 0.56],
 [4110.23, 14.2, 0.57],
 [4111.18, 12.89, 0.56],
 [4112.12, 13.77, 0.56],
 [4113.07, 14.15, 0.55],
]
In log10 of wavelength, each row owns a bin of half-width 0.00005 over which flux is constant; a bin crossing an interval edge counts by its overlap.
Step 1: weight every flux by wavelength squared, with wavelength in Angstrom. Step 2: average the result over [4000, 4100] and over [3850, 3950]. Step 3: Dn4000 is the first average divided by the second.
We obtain 1.47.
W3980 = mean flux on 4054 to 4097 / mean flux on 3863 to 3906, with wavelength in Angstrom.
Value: 1.25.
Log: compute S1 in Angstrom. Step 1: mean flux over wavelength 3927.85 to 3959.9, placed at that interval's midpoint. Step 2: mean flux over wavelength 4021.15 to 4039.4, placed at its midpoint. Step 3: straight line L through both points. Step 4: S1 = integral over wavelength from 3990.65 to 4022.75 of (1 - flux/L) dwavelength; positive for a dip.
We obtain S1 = -3.1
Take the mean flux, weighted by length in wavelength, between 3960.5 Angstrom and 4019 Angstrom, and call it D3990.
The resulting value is 11.1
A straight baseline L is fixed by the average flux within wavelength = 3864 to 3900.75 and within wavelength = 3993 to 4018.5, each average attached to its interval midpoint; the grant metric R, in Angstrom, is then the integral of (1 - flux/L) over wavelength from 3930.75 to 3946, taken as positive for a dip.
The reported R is 7.7 Angstrom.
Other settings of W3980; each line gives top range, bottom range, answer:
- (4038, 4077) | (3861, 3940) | 1.34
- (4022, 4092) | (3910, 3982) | 1.56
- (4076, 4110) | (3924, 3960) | 1.59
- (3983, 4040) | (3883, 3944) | 1.45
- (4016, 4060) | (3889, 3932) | 1.31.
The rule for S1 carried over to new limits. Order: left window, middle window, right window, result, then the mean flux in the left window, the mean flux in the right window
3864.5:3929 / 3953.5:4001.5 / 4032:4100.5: 7.17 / 10.7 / 13.4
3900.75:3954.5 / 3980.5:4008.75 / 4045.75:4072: -4.20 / 9.24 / 13.1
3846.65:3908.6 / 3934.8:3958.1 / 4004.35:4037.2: 5.69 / 10.9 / 13.5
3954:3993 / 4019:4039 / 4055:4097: -3.48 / 9.63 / 13.5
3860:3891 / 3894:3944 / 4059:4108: 8.92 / 10.7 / 13.1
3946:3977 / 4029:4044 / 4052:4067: -2.12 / 8.45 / 13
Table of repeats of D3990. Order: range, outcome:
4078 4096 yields 14.1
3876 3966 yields 9.55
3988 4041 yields 13.5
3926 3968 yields 7.76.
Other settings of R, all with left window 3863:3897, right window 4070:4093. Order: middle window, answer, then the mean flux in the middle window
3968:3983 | 4.55 Angstrom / 8.49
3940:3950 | 1.81 Angstrom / 9.59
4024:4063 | -0.67 Angstrom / 13.4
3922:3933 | 4.31 Angstrom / 6.94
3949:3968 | 4.26 Angstrom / 9.22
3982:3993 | -0.41 Angstrom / 12.8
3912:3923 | 0.00 Angstrom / 11.3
